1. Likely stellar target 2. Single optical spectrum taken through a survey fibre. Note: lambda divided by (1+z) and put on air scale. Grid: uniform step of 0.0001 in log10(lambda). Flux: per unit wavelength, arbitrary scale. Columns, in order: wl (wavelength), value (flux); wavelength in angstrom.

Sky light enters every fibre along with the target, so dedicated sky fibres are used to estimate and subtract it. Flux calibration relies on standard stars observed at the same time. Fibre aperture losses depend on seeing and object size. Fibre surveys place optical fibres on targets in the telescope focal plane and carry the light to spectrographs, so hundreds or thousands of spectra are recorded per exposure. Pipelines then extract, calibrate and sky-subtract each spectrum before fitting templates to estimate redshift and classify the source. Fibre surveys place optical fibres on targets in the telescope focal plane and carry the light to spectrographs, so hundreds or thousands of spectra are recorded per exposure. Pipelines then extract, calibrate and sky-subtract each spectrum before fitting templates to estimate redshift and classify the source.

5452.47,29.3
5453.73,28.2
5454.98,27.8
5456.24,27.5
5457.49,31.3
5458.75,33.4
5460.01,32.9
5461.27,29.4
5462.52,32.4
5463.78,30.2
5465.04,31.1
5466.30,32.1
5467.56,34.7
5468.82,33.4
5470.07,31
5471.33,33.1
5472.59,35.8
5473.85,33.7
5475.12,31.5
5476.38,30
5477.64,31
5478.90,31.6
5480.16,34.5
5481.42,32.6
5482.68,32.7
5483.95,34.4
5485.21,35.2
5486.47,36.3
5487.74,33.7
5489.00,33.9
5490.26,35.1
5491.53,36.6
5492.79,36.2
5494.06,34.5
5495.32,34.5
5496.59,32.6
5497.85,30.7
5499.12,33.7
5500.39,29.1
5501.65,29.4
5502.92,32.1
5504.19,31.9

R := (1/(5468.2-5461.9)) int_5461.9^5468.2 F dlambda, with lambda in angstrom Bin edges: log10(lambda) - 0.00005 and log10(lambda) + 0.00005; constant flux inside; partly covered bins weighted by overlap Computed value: 32.1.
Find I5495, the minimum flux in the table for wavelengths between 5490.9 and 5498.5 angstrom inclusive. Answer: 30.7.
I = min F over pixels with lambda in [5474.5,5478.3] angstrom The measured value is 30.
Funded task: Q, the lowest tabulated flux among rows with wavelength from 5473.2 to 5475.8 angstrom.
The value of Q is 31.5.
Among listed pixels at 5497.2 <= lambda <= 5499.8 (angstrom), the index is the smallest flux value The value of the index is 30.7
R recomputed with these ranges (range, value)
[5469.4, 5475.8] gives 33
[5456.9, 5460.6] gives 32.5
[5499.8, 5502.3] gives 29.3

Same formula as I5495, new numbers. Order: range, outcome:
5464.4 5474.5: 31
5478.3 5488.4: 31.6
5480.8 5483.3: 32.6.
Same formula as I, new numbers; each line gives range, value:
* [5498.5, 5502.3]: 29.1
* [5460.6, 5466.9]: 29.4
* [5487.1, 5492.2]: 33.7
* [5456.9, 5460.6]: 31.3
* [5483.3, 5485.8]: 34.4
